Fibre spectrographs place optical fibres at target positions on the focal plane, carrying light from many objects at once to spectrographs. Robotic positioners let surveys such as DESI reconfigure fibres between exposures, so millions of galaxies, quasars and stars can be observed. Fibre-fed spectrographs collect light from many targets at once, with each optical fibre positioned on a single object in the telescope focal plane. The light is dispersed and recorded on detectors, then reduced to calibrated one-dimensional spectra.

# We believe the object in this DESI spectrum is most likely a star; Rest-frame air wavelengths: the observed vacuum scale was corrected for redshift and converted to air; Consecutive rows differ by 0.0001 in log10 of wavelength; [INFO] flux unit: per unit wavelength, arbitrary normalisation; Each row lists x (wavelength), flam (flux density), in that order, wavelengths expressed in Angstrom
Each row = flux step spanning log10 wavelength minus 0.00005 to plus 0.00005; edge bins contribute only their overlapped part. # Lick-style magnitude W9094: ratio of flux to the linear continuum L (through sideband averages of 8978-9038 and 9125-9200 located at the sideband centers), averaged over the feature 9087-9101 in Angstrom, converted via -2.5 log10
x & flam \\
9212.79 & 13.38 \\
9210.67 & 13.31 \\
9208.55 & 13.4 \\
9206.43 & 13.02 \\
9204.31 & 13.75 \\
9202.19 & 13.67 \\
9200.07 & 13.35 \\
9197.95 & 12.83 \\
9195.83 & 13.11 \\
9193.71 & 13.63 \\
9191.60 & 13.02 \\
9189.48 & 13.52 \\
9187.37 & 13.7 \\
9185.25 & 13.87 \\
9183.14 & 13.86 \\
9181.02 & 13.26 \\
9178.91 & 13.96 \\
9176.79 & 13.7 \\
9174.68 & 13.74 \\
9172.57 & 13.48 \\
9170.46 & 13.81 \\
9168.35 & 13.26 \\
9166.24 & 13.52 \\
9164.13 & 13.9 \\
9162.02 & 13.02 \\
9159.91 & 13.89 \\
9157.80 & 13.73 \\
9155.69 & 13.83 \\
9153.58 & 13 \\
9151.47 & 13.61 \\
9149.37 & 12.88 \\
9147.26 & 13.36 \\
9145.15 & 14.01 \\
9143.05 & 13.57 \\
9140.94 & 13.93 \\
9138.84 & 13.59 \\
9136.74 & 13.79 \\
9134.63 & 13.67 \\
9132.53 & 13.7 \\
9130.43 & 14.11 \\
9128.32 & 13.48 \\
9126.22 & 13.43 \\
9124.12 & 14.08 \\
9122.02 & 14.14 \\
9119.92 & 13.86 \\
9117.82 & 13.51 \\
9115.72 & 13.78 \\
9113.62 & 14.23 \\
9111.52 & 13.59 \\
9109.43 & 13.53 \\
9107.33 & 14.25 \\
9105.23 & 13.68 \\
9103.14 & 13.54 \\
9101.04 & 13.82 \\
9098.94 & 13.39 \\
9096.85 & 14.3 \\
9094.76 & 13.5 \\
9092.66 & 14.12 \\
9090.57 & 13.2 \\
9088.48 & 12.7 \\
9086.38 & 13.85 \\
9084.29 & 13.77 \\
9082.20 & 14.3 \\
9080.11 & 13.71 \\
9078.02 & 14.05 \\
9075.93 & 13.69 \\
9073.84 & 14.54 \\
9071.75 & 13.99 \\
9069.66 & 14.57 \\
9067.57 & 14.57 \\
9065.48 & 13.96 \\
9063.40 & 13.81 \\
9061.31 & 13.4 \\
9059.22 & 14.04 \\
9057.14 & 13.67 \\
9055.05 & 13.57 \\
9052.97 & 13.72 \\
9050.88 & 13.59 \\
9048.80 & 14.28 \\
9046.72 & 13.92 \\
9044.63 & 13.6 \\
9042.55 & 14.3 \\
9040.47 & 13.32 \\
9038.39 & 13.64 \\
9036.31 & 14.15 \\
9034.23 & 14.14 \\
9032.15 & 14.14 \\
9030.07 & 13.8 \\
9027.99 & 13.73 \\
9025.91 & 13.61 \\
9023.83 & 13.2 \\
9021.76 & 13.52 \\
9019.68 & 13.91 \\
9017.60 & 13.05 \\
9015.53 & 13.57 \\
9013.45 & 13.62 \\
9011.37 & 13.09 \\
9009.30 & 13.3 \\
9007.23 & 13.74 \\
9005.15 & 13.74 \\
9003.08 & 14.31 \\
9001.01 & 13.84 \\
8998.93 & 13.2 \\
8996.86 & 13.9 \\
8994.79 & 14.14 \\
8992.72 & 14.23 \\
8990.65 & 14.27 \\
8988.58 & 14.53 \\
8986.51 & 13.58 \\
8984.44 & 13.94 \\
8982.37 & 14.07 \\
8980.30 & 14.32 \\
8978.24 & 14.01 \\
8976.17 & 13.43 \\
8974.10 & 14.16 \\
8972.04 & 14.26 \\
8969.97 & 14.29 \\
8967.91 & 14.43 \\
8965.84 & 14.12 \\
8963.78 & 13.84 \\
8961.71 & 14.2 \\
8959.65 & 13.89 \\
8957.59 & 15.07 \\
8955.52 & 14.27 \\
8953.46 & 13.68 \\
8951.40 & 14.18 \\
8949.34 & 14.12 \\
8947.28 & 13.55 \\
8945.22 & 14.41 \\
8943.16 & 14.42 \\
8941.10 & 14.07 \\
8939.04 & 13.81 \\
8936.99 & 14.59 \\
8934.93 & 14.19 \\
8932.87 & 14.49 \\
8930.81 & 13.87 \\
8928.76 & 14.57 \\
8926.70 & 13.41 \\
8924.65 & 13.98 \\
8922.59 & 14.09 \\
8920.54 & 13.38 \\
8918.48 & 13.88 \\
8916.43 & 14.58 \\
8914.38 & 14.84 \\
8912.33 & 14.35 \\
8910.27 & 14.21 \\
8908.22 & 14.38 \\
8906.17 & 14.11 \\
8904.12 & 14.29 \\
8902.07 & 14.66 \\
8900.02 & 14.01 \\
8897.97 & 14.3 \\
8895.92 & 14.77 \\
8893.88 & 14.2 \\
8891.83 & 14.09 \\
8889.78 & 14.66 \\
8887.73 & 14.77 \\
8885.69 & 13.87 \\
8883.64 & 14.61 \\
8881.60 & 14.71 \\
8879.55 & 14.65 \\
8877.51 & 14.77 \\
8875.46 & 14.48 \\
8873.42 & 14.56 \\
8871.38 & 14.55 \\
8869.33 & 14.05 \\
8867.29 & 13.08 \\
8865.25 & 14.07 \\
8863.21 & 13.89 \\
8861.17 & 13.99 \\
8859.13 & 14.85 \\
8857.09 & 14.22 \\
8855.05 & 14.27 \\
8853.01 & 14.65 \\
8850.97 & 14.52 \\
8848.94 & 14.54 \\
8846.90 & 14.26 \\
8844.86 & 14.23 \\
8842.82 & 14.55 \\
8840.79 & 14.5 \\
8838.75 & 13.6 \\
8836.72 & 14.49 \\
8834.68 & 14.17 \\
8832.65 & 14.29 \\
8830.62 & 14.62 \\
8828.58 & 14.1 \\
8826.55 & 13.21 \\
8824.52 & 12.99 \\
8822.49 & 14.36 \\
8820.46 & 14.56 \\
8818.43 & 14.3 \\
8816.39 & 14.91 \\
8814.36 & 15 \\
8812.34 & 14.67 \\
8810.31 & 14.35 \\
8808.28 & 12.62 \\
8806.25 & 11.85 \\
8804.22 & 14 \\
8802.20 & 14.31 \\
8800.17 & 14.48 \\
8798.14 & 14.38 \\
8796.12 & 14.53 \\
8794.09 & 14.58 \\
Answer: 0.01 mag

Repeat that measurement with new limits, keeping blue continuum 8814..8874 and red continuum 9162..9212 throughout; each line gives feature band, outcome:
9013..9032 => 0.021 mag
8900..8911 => -0.016 mag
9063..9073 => -0.036 mag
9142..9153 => 0.009 mag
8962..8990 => -0.010 mag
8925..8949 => -0.007 mag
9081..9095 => 0.006 mag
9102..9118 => -0.009 mag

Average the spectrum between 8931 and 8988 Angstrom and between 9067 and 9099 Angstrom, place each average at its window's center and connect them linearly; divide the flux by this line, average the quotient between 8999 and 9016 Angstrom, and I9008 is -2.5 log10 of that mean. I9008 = 0.032 mag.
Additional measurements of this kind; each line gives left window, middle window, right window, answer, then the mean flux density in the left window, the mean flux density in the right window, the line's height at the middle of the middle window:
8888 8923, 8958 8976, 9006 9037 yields -0.02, 14.3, 13.6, 13.9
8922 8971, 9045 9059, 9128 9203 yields 0.01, 14.1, 13.6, 13.9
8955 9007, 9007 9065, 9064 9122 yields 0.02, 14.1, 13.9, 14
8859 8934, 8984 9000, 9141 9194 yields 0.00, 14.3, 13.6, 14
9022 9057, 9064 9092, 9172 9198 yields -0.02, 13.8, 13.5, 13.7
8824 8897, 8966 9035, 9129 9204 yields 0.01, 14.3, 13.6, 14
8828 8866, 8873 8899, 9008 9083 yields -0.02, 14.3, 13.8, 14.2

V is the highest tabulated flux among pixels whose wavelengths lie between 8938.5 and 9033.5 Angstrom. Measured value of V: 15.07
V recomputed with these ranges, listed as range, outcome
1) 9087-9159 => 14.3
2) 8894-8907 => 14.77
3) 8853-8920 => 14.85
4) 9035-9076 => 14.57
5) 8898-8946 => 14.84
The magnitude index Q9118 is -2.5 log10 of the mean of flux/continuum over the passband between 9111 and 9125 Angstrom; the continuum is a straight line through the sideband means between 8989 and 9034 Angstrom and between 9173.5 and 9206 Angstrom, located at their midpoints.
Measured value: -0.02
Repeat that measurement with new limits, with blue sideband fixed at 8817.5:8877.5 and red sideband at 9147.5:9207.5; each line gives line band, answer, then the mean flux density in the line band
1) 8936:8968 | -0.013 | 14.2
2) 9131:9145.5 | -0.014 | 13.8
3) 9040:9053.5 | -0.005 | 13.8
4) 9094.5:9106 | -0.005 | 13.7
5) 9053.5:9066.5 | 0.000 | 13.7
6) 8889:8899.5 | -0.020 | 14.4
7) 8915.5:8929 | 0.008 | 13.9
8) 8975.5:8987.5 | 0.001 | 13.9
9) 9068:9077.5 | -0.038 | 14.2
